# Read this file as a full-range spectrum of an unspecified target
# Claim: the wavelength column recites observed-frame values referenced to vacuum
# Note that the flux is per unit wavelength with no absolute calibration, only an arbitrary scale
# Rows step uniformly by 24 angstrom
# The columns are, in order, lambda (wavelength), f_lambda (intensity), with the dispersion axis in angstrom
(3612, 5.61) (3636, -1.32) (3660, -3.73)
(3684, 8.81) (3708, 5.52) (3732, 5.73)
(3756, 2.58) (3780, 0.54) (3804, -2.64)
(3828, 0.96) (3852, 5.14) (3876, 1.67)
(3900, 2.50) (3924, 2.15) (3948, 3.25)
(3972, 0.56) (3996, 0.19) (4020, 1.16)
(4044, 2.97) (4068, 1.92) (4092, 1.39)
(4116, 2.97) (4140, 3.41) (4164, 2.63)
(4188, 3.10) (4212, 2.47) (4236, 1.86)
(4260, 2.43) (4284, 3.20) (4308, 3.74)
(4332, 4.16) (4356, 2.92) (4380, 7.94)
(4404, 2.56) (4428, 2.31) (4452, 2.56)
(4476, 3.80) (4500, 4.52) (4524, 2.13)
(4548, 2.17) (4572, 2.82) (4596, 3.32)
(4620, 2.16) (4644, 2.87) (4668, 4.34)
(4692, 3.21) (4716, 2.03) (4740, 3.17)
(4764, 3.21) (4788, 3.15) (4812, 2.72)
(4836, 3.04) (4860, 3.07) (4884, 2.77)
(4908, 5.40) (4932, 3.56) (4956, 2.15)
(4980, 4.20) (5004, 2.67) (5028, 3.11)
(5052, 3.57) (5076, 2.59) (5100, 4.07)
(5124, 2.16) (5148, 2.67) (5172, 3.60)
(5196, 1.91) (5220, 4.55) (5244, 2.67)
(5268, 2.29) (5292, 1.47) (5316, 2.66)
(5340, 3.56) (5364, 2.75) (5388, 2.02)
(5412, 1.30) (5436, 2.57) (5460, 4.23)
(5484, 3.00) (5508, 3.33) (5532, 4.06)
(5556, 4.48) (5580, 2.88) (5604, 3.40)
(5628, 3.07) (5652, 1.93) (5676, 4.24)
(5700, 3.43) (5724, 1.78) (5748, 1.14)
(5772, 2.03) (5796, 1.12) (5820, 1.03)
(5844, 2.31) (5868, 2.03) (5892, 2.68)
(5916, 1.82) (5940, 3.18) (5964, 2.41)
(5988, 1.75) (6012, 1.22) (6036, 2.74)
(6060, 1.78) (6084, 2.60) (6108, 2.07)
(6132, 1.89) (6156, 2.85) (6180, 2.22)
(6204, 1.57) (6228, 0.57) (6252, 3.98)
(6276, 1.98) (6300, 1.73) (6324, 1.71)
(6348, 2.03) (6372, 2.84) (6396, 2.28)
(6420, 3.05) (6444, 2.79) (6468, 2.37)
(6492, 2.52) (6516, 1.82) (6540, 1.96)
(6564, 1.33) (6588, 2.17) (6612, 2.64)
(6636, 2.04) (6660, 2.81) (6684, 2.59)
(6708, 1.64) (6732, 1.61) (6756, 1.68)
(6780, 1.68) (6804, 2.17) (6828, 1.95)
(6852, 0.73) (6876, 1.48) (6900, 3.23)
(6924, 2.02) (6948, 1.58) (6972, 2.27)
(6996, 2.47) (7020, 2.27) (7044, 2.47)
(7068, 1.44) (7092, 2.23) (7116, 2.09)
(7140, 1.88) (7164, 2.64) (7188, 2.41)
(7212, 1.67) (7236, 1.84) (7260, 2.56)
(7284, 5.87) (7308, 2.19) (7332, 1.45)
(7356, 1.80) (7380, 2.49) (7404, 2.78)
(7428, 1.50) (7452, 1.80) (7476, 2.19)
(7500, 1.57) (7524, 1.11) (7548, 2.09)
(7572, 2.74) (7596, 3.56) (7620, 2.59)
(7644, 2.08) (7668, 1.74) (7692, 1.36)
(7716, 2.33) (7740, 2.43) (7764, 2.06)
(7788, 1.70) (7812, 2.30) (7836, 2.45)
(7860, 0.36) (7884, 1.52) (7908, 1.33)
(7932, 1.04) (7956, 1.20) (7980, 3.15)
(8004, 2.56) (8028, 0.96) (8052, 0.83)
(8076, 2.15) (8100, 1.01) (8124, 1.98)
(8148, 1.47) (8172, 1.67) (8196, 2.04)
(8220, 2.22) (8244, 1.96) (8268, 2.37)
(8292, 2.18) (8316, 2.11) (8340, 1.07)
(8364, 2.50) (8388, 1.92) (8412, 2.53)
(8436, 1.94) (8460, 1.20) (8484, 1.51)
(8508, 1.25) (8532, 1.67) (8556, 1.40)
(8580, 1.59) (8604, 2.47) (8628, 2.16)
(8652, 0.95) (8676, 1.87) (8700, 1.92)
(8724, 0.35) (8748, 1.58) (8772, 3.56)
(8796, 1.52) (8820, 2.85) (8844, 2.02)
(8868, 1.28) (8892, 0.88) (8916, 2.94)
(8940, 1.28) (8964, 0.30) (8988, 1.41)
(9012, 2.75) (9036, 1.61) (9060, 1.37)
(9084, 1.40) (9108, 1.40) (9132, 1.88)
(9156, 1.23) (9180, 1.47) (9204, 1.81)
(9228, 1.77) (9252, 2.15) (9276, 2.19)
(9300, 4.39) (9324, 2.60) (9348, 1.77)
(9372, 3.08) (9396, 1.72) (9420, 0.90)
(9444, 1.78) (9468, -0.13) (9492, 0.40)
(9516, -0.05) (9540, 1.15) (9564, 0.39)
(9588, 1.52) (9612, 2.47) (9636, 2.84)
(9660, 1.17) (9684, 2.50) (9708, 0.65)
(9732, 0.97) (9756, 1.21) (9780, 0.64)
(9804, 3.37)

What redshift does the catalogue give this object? 0.109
